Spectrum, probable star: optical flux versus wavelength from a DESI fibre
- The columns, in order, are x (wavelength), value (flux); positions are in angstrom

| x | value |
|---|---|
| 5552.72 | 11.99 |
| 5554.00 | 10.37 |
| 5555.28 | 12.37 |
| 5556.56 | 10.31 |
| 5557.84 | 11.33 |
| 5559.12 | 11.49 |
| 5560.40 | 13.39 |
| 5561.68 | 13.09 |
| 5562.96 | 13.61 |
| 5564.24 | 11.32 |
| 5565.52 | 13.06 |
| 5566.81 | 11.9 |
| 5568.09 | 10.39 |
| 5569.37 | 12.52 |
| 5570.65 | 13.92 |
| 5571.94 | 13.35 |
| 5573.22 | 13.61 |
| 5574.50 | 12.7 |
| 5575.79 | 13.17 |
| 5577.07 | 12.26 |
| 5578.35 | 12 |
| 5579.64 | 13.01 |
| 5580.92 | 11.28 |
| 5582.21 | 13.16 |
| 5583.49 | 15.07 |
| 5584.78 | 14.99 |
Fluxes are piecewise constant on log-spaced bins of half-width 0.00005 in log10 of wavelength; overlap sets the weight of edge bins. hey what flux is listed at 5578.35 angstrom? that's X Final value 12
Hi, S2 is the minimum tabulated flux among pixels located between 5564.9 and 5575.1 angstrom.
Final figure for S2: 10.39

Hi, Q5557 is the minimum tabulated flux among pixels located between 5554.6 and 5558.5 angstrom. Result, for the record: 10.31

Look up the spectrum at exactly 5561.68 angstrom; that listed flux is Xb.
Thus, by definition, 13.09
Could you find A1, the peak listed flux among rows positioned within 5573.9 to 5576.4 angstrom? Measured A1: 13.17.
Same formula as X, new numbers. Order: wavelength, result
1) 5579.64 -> 13.01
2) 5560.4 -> 13.39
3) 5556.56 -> 10.31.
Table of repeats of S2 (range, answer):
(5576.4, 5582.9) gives 11.28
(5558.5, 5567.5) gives 11.32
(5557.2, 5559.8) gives 11.33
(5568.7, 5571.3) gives 12.52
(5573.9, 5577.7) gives 12.26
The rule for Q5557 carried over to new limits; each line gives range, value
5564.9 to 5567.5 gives 11.9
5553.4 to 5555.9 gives 10.37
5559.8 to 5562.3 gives 13.09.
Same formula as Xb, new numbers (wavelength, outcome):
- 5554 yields 10.37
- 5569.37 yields 12.52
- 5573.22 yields 13.61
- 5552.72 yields 11.99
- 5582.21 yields 13.16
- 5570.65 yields 13.92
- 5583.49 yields 15.07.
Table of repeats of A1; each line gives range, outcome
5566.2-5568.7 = 11.9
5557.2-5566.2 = 13.61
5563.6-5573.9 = 13.92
